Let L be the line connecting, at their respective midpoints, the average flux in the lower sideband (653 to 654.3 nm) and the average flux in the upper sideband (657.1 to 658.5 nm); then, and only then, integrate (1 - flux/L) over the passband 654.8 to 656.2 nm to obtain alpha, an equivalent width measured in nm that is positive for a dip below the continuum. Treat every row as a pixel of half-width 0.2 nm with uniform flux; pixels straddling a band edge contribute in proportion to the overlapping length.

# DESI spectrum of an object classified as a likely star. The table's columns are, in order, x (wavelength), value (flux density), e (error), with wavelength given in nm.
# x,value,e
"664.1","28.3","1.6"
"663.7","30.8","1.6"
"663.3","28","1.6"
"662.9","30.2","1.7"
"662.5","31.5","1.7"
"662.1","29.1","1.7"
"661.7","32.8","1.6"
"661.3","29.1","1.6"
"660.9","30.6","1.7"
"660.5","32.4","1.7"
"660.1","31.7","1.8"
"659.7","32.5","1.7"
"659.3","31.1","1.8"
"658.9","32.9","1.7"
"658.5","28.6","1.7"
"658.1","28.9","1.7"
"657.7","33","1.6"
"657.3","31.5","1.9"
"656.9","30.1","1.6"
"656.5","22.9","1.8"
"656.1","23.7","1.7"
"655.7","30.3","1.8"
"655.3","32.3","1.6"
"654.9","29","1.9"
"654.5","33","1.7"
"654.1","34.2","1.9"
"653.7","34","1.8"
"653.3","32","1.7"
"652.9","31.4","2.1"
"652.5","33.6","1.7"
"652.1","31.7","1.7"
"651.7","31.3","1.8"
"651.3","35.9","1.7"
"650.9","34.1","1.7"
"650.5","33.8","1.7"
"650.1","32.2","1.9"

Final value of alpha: 0.13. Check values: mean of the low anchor 33.2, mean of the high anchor 30.8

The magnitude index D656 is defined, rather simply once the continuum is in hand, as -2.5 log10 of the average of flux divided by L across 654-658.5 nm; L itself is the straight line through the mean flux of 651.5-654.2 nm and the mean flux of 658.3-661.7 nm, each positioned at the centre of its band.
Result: 0.08 mag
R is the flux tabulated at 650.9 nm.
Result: 34.1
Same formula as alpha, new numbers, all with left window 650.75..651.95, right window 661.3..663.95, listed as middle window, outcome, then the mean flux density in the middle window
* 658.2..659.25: 0.03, 30.6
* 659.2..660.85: -0.04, 31.9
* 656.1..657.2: 0.19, 26.4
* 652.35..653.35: 0.03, 32.3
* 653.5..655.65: 0.02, 32.3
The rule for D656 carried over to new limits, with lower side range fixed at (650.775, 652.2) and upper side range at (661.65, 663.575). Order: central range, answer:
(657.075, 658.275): 0.014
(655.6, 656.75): 0.249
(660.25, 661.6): -0.009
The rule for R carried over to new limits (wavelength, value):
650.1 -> 32.2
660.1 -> 31.7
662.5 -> 31.5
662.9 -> 30.2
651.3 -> 35.9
